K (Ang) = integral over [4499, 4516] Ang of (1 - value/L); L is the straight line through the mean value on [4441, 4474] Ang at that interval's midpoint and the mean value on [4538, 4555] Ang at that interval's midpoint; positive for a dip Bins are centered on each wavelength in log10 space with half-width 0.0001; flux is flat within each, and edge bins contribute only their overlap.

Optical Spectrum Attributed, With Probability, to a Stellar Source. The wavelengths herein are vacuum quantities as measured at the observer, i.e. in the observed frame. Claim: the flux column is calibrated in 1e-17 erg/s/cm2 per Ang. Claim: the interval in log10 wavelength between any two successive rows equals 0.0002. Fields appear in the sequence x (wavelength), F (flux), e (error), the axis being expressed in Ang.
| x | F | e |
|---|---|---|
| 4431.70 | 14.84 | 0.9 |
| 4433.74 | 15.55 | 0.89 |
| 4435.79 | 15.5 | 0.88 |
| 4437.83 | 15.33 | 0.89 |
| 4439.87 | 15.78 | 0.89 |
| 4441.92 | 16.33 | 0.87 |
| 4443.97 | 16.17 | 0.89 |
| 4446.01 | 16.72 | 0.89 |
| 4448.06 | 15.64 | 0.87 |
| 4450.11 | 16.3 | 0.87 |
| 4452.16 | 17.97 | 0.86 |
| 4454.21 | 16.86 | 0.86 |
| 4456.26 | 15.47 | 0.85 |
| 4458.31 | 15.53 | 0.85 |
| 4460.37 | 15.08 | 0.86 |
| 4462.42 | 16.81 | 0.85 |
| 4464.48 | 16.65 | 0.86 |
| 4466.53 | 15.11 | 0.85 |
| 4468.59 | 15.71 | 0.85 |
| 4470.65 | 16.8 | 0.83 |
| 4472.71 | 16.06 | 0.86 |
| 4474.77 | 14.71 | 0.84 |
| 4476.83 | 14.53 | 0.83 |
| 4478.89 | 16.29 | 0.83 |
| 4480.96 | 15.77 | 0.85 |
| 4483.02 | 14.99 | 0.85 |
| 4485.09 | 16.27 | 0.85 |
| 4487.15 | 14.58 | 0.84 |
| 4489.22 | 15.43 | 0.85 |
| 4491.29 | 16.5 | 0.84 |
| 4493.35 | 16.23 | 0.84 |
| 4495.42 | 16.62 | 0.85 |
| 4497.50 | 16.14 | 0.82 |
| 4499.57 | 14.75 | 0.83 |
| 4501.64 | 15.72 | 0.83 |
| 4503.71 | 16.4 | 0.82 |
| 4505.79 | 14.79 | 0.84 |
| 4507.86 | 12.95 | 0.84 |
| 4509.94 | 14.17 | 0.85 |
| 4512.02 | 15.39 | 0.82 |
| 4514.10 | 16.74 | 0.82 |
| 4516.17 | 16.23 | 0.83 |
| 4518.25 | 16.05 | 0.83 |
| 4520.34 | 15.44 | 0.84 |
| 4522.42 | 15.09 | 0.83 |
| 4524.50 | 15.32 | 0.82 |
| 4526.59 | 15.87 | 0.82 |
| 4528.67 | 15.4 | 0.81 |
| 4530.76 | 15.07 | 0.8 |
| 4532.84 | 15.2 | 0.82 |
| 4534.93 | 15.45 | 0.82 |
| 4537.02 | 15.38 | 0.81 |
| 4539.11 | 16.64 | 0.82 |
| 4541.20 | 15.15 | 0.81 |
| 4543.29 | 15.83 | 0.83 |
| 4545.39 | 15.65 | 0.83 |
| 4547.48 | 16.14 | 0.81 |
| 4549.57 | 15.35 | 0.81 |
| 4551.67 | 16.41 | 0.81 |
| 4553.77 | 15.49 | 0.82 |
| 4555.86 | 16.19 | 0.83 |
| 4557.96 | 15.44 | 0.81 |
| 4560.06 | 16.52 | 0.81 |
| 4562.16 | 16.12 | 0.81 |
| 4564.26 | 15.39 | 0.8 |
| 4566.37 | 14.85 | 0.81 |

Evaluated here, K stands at 0.9 Ang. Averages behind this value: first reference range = 16.2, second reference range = 15.8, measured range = 15.2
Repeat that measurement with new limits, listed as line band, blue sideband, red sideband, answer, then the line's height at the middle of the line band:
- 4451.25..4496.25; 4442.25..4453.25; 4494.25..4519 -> 0.51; 16.1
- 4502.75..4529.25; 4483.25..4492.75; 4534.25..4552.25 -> 0.59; 15.7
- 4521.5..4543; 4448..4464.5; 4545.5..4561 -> 0.70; 16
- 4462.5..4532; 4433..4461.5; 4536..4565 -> 1.53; 15.9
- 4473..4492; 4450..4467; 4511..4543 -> 0.67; 16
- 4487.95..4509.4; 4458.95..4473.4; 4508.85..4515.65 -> 0.18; 15.6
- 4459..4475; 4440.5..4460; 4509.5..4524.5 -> 0.19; 16.1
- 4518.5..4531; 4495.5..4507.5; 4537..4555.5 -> 0.19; 15.7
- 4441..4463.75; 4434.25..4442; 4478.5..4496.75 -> -0.83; 15.7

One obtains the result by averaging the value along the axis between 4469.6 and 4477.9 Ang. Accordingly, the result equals 15.5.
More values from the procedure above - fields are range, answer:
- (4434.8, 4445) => 15.8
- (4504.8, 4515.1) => 14.8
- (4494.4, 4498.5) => 16.3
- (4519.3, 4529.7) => 15.4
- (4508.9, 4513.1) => 14.8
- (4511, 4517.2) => 16.1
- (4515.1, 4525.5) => 15.6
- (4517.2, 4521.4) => 15.7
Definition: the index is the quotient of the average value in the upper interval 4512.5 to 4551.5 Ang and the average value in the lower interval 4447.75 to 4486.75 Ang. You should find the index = 0.99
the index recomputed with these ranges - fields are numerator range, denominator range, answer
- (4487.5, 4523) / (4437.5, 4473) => 0.96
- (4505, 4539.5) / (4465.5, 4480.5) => 0.98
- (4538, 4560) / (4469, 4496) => 1.01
